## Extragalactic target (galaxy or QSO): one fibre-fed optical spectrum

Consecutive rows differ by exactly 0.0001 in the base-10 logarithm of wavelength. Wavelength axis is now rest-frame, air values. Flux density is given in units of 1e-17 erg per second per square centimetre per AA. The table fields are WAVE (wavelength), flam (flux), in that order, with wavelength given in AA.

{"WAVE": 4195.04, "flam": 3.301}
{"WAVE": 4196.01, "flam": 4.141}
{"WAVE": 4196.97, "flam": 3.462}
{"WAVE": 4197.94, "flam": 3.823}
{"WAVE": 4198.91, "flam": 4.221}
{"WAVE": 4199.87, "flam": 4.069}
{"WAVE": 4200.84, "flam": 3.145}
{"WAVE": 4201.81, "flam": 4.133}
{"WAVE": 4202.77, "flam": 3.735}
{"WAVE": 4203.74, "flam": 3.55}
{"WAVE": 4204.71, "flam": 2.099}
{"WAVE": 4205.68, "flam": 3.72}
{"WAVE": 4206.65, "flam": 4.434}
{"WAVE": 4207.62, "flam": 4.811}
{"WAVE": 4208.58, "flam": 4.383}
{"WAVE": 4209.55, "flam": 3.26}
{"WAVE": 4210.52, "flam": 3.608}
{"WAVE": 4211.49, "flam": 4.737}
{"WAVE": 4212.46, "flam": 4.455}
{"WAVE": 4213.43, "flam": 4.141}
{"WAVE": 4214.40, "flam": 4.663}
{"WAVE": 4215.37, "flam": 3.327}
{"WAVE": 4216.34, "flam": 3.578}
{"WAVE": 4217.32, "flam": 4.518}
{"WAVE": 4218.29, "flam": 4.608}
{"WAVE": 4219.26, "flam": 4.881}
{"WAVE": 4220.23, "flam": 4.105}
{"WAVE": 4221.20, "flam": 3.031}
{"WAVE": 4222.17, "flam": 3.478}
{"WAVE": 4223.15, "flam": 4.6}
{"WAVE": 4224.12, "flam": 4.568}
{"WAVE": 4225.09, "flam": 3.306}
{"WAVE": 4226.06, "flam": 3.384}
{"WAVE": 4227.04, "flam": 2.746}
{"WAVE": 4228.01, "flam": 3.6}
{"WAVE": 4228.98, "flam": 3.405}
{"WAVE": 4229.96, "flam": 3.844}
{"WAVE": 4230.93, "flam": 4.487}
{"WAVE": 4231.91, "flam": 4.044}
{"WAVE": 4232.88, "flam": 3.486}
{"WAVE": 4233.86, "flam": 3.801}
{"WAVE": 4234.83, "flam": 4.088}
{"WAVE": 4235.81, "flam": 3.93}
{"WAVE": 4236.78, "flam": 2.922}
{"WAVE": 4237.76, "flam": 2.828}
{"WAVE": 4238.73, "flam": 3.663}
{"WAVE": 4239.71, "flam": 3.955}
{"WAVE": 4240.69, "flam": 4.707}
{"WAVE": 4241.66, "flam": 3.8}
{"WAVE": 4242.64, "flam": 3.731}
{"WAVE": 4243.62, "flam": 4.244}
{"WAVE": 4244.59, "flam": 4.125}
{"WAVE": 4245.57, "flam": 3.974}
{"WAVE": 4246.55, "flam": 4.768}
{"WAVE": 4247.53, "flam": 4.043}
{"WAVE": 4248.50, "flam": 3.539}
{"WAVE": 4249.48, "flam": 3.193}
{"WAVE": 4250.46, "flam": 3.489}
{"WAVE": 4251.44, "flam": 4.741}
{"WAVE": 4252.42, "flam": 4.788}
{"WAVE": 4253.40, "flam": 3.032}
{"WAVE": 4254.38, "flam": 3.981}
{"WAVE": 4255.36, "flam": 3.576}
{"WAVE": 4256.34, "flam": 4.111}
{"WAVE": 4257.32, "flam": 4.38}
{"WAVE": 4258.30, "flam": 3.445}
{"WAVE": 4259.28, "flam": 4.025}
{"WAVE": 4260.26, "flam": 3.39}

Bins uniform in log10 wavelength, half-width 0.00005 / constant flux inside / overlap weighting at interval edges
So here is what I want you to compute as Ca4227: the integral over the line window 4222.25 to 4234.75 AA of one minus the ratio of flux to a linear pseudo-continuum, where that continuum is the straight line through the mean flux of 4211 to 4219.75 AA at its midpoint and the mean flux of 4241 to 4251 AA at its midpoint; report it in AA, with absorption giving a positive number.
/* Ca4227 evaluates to 1.1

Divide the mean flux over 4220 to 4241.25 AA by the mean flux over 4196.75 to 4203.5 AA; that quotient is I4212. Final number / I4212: 0.98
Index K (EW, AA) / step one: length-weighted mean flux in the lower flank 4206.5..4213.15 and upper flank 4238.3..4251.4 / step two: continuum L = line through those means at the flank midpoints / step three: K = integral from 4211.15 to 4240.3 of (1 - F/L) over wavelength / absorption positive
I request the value 1.7 AA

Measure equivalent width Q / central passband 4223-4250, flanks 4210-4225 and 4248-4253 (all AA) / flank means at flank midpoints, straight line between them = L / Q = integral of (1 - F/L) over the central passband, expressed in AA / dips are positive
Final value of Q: 1.4 AA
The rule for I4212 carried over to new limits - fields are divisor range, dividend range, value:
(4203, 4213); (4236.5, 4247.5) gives 1.00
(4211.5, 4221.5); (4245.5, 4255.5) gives 0.94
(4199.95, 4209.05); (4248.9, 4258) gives 1.03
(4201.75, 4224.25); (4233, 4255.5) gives 0.96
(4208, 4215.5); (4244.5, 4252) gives 0.97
